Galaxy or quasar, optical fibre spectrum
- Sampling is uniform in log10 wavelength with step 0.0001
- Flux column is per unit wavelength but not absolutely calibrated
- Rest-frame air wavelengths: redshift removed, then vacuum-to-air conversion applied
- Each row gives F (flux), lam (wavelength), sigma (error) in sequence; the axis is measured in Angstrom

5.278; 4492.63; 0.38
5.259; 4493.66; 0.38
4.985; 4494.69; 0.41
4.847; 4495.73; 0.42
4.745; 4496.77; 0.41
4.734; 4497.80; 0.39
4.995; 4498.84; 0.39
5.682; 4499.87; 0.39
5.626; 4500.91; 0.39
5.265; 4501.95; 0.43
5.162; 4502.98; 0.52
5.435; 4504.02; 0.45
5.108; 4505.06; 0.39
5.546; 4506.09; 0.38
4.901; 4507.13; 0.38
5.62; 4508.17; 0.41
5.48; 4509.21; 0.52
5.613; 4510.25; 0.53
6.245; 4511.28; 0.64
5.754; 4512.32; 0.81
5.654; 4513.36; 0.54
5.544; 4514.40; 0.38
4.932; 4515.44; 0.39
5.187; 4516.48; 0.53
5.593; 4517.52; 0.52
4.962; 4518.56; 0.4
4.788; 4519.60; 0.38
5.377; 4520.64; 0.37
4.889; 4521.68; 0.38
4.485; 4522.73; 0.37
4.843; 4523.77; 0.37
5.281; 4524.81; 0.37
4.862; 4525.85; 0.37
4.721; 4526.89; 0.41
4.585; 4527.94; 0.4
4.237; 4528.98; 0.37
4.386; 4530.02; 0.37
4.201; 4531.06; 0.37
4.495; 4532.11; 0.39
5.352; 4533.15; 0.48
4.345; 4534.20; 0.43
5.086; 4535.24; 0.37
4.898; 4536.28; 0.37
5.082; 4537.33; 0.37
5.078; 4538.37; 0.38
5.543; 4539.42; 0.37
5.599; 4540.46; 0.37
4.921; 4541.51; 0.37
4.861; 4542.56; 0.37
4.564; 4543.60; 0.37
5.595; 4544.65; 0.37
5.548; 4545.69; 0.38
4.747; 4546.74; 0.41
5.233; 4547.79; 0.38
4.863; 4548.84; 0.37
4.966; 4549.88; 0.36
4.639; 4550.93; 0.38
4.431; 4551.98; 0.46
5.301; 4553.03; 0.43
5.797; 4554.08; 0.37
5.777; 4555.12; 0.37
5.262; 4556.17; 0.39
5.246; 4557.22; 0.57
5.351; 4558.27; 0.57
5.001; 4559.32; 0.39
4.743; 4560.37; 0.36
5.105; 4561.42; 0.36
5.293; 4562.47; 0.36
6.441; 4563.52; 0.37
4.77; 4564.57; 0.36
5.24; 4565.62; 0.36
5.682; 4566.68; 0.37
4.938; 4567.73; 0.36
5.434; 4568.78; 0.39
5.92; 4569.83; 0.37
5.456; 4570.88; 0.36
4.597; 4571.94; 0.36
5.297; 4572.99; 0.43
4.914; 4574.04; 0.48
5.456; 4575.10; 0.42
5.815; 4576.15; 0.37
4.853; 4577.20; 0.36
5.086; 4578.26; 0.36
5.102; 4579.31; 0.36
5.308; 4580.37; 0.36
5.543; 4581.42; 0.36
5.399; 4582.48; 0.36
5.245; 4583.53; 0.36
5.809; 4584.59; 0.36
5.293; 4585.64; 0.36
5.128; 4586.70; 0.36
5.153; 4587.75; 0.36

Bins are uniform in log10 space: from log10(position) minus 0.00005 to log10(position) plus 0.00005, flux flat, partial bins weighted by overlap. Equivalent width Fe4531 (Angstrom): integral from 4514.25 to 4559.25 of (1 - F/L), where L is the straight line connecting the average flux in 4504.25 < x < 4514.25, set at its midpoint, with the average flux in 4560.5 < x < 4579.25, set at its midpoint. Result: 3.5 Angstrom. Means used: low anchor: 5.55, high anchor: 5.29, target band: 5.01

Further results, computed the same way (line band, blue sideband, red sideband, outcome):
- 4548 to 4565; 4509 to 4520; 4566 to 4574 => 0.5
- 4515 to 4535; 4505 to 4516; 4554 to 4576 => 2.3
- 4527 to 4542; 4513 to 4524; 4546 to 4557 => 0.8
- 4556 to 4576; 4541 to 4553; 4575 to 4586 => -0.4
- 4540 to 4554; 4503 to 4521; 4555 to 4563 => 0.5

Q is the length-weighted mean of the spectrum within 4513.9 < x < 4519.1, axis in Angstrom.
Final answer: 5.24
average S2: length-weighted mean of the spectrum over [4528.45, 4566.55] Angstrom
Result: 5.06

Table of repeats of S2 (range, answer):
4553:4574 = 5.33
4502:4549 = 5.1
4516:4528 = 4.98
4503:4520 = 5.39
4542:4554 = 5.01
